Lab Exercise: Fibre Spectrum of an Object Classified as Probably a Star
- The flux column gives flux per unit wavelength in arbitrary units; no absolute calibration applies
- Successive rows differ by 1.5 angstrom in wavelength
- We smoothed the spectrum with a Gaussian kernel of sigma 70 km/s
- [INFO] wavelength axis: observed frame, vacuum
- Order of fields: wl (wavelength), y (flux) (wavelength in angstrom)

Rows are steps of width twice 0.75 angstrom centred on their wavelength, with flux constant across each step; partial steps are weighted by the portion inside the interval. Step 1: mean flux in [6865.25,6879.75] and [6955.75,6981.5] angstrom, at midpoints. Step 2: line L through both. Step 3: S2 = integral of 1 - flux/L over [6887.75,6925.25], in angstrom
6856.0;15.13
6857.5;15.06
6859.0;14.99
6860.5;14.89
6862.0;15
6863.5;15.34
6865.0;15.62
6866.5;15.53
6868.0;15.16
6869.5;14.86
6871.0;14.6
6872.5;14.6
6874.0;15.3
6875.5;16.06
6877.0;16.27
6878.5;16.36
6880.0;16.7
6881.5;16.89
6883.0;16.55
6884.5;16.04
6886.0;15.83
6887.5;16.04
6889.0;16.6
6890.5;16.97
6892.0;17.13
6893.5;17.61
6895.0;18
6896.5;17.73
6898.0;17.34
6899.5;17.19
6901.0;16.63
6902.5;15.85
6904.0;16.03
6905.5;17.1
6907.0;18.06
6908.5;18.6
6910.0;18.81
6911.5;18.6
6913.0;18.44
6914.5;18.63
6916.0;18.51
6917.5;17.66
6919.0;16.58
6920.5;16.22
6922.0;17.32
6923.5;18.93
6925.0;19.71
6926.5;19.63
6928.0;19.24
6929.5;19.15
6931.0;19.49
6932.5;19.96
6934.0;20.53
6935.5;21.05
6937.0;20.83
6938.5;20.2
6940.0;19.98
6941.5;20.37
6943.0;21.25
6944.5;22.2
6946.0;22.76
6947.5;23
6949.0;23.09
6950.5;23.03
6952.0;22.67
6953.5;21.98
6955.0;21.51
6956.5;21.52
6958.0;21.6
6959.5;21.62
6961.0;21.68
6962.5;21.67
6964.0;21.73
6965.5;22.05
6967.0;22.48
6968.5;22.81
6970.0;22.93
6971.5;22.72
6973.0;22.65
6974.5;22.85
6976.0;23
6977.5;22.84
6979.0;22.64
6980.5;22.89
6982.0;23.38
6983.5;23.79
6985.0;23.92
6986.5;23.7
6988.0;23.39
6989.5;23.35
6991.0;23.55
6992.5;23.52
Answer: 0.7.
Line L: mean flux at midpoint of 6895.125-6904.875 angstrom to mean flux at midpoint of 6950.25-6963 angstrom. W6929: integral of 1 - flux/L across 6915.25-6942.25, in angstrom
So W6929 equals 0.3 angstrom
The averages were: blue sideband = 16.9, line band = 19.2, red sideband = 21.9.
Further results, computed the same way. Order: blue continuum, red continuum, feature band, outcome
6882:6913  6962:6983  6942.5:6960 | -0.9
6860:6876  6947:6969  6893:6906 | 0.4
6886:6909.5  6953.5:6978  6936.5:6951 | -0.8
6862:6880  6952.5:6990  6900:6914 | 0.3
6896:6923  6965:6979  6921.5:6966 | -1.4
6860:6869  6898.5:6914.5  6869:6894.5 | 0.1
